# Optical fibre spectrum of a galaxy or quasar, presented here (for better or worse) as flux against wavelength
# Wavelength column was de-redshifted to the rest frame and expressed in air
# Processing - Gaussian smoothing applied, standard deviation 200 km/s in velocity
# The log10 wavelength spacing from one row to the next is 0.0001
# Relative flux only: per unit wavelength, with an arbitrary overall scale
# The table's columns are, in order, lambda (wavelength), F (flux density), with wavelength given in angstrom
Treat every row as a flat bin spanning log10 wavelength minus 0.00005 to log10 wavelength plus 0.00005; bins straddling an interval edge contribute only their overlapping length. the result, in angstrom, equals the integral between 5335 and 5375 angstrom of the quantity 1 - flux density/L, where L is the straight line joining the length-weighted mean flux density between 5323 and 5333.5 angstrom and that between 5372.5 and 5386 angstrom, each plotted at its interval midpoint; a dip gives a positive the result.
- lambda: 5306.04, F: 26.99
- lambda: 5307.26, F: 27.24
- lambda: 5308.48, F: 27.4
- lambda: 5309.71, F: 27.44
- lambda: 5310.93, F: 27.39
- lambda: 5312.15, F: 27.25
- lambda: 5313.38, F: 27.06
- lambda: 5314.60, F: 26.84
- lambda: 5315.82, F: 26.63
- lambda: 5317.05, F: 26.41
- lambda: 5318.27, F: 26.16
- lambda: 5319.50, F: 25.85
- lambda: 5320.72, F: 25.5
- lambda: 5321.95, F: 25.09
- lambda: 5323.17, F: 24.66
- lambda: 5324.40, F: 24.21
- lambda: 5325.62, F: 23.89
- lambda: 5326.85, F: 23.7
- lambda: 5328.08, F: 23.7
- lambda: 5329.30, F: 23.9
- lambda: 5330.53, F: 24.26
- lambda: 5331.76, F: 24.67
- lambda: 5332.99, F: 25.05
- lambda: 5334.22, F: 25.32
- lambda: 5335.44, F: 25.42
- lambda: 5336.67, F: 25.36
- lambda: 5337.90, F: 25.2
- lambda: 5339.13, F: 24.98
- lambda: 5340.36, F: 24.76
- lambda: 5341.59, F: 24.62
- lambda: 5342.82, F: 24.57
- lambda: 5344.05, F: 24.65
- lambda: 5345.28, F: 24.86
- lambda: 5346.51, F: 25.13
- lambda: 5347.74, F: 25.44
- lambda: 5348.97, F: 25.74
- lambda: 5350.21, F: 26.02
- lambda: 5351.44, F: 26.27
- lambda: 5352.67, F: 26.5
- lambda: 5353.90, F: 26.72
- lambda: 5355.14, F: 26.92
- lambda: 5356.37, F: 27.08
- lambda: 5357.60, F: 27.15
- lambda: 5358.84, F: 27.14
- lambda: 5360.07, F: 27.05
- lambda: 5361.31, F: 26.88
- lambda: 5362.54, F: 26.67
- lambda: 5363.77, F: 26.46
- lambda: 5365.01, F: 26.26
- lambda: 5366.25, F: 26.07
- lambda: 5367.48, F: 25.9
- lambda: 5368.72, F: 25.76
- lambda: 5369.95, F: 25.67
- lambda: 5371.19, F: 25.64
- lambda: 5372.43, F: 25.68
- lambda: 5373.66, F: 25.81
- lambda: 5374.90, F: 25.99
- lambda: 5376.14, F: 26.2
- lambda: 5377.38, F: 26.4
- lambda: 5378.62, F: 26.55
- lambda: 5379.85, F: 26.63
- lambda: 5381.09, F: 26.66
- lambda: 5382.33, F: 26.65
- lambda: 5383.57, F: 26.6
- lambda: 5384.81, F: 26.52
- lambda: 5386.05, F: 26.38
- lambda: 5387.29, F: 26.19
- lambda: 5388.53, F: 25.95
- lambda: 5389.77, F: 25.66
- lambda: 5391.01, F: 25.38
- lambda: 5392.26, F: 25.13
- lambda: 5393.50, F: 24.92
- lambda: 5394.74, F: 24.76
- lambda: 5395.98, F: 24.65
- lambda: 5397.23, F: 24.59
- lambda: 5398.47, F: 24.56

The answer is -0.9 angstrom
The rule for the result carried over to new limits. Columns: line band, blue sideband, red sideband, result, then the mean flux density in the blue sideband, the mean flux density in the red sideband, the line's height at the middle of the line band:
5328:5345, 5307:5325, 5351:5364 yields 1.1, 26.3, 26.8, 26.6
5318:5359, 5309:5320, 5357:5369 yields 2.1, 26.8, 26.5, 26.7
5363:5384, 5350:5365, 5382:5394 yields 0.1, 26.7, 25.9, 26.3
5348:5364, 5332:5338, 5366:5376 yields -0.7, 25.2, 25.8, 25.6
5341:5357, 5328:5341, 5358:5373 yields -0.1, 24.8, 26.3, 25.5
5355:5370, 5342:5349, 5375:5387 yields -0.5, 25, 26.5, 25.7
